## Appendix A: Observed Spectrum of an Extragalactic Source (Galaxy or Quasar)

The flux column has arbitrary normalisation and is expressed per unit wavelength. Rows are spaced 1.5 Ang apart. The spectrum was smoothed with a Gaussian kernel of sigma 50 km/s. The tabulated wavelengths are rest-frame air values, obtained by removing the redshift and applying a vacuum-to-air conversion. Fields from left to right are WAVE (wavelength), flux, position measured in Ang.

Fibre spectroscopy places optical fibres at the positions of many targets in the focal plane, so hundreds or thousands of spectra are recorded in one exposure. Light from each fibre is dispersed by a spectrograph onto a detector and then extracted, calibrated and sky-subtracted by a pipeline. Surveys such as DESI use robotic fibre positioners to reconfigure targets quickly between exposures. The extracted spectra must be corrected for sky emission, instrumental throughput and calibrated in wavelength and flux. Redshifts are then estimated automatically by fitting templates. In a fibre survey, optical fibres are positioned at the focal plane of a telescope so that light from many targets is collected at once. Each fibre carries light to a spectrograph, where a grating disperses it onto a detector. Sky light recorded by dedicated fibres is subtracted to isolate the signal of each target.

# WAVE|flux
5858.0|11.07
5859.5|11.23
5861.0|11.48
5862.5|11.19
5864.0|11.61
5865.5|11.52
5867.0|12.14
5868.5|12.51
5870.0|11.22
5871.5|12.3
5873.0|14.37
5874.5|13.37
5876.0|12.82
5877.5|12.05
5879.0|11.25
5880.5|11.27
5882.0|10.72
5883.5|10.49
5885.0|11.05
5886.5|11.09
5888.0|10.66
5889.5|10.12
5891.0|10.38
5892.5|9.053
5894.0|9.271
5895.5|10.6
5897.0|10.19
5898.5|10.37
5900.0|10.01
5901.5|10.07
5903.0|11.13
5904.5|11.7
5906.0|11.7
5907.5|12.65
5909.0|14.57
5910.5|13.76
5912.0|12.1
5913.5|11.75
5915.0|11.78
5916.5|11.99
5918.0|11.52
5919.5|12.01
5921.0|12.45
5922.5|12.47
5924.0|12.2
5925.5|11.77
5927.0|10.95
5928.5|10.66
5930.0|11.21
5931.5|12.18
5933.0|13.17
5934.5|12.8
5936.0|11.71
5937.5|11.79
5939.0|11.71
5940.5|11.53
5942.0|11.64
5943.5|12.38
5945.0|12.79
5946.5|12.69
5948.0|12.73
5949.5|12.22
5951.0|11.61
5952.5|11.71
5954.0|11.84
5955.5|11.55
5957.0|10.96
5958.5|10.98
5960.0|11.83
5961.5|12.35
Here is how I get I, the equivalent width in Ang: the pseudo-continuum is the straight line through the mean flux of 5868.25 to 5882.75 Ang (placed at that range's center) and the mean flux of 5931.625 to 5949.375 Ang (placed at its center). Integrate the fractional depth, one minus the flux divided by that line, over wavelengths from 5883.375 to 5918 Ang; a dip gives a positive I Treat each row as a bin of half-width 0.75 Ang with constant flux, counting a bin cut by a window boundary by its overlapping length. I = 2.95 Ang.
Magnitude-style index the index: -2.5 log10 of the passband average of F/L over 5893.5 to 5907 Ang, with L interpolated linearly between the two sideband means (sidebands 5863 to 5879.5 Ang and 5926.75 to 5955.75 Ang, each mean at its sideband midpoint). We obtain 0.15 mag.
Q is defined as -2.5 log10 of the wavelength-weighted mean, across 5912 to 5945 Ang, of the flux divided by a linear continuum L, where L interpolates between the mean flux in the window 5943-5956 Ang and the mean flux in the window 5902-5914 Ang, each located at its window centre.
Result 0.03 mag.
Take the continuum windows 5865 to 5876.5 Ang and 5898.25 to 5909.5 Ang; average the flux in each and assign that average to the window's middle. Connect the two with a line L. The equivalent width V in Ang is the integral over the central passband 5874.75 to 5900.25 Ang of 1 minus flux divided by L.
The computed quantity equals 2.7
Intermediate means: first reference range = 12.5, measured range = 10.7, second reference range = 11.5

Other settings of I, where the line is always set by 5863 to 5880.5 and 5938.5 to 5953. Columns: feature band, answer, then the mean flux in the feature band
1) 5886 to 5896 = 1.7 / 10.1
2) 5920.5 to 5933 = 0.3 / 11.8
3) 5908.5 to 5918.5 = -0.2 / 12.5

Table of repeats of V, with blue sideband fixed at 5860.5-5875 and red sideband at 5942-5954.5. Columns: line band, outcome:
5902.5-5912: -0.3 Ang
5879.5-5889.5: 1.1 Ang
